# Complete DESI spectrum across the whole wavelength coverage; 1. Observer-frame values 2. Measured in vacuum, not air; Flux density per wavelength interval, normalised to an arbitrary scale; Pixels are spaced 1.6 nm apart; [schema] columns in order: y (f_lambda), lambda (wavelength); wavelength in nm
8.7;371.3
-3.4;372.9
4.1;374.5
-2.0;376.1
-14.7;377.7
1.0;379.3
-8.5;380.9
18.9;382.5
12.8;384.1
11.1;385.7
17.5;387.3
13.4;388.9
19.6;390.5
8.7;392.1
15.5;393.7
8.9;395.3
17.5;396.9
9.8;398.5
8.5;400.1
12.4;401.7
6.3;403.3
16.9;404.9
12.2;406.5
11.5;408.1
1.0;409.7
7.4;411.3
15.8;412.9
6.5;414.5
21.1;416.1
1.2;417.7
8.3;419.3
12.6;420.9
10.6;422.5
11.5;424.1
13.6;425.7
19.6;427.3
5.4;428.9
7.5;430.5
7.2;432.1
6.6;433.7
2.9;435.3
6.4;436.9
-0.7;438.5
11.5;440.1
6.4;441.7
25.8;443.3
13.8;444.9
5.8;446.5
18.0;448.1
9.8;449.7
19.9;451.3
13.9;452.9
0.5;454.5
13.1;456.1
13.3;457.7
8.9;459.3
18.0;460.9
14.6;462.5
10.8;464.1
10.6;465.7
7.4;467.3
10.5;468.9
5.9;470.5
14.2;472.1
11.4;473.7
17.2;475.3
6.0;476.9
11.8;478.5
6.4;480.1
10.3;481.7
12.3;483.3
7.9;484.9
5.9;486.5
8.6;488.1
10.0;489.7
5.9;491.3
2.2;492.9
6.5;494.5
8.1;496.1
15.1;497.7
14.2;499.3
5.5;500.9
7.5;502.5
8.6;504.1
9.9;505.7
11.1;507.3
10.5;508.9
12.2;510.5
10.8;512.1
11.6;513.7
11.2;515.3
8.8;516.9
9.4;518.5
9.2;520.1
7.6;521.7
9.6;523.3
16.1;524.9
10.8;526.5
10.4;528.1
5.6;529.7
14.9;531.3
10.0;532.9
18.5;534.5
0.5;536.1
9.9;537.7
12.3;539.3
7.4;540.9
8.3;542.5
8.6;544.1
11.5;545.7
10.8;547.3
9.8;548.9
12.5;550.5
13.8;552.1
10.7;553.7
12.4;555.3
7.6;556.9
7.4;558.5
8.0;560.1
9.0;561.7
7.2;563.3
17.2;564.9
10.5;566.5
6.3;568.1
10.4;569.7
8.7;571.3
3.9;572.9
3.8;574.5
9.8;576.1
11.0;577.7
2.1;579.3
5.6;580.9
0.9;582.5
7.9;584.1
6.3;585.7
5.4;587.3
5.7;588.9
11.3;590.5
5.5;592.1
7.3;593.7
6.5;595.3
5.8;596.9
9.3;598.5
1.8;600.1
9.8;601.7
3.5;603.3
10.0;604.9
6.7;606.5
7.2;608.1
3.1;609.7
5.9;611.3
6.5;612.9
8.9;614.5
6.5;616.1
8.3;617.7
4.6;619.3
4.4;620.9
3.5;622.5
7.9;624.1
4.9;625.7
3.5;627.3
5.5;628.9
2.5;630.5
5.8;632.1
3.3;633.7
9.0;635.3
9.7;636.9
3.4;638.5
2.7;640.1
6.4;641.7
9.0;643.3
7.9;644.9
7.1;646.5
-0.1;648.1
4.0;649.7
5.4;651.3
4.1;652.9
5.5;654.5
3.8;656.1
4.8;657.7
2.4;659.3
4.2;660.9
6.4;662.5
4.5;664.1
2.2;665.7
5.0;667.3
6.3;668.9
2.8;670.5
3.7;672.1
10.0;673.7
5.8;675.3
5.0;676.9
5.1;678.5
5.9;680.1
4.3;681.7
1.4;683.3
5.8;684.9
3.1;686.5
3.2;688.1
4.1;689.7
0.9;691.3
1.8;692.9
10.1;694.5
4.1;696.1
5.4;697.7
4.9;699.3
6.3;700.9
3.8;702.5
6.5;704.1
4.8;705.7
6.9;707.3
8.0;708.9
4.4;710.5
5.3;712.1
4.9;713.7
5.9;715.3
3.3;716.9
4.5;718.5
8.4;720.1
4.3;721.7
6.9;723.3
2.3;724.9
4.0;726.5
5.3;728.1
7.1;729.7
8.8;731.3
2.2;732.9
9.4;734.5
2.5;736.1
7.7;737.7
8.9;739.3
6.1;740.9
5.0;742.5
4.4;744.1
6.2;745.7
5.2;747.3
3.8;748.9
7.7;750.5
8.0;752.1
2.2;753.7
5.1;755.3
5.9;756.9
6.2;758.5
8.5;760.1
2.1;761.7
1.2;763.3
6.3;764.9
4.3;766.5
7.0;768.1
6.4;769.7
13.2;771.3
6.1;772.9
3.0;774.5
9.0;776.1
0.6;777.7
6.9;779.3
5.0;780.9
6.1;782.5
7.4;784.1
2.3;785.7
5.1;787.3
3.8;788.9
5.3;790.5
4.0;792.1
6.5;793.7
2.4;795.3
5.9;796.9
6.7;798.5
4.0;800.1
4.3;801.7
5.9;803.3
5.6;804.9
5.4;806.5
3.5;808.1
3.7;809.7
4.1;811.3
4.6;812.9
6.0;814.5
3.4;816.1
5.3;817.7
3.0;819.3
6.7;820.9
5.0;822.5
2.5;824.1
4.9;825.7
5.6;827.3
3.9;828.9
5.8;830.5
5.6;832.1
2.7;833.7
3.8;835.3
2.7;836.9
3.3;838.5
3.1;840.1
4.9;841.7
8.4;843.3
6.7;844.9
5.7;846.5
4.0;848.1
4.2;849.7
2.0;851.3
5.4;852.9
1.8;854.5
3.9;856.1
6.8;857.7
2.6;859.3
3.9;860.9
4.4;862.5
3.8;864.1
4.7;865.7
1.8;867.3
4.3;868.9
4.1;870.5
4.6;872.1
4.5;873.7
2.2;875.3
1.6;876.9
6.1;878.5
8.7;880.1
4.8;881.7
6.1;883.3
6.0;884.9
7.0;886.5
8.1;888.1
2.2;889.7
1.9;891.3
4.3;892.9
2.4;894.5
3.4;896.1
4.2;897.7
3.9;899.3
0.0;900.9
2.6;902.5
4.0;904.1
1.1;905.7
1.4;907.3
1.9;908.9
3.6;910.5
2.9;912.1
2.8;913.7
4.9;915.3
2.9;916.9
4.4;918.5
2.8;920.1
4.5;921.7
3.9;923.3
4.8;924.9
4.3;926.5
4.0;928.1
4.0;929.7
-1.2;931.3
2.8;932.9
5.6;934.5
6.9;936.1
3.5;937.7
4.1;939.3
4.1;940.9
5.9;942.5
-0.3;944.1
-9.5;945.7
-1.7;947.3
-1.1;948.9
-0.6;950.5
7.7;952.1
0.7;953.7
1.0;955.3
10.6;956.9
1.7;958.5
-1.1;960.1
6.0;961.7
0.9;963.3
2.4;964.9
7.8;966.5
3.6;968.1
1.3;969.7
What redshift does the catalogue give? 0.553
